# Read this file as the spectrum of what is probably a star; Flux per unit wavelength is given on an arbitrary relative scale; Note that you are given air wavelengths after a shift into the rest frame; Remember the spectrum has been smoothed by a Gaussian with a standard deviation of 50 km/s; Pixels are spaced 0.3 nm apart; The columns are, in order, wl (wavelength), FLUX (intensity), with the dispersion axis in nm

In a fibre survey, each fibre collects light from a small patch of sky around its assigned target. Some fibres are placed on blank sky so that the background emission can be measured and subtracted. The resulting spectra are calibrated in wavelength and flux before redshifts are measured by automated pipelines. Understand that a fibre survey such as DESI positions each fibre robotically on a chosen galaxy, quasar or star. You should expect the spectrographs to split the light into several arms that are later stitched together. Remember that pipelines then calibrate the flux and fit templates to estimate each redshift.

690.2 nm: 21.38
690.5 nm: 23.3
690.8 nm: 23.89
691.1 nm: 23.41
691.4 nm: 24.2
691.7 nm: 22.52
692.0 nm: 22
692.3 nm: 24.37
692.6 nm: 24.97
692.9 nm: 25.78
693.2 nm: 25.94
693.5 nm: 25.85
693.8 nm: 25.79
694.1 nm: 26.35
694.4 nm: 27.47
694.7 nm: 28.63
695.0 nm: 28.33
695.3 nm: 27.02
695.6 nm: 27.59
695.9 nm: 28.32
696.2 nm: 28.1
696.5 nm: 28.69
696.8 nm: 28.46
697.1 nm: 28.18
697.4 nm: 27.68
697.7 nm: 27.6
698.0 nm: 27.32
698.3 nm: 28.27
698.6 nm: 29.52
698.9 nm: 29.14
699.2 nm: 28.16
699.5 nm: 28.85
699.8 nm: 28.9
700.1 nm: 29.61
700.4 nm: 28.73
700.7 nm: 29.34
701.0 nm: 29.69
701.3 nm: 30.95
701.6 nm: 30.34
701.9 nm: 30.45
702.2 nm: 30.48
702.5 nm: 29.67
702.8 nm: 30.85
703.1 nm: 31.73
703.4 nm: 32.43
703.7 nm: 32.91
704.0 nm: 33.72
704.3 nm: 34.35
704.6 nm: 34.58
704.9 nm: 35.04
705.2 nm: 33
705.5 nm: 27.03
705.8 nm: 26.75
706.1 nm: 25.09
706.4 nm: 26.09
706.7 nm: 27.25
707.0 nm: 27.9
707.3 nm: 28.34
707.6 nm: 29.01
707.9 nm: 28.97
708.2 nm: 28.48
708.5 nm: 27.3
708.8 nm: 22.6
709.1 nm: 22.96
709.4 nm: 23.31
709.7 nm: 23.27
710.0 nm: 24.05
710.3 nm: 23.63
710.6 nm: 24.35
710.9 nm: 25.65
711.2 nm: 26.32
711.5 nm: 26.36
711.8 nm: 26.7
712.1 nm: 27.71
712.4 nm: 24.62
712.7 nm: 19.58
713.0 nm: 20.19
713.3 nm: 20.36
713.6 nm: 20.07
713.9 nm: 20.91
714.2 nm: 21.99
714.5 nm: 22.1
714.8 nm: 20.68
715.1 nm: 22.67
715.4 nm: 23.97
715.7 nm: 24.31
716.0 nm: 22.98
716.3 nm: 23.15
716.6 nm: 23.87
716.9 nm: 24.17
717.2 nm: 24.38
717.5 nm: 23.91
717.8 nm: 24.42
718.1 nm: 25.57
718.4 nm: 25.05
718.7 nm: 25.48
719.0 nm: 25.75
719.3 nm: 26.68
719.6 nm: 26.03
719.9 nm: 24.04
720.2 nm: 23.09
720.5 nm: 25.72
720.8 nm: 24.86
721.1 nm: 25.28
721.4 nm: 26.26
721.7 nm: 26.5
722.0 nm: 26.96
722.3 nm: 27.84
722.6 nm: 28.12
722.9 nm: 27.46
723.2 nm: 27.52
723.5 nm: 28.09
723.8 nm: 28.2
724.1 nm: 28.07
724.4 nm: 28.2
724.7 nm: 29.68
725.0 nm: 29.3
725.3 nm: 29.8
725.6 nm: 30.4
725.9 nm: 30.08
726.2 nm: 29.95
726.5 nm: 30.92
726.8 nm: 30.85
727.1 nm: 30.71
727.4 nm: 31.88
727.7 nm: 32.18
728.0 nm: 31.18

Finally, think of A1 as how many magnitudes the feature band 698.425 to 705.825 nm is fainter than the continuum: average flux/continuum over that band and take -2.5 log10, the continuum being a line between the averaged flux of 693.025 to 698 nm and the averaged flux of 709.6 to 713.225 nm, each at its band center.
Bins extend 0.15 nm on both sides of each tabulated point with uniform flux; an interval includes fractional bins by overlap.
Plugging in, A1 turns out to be -0.17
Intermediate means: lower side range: 27.5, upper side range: 24.3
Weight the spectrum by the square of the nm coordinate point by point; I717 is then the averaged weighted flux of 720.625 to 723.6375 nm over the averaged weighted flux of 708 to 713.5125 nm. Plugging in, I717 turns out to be 1.1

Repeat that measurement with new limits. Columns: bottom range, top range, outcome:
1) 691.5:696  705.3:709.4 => 1.07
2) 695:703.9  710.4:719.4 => 0.85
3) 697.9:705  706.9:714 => 0.83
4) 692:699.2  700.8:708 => 1.14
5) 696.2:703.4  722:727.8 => 1.08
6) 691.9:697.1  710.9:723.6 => 0.98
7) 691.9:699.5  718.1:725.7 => 1.06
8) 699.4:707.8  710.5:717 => 0.80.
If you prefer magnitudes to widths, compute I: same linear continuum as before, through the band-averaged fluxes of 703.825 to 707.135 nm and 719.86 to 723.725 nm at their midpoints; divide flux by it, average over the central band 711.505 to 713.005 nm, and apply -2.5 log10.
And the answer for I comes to 0.17 mag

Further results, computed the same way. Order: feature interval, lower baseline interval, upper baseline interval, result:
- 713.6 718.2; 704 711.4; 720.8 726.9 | 0.203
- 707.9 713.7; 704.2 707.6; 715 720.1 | 0.134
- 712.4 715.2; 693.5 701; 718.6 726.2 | 0.289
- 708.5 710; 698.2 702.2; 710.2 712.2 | 0.126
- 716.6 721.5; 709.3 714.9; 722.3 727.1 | 0.063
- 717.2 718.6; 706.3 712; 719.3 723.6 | 0.062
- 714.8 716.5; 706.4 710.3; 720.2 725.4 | 0.153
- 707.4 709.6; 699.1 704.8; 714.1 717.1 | 0.044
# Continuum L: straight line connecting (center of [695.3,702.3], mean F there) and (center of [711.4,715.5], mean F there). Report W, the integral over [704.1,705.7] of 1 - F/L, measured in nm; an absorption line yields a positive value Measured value -0.388 nm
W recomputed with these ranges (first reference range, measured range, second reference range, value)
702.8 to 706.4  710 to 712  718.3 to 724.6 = 0.27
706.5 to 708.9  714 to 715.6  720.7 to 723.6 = 0.29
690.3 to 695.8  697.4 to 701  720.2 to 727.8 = -0.37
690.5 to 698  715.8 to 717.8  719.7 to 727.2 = 0.27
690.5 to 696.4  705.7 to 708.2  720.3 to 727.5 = -0.05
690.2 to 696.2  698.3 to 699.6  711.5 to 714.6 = -0.22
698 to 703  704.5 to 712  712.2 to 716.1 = -0.50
